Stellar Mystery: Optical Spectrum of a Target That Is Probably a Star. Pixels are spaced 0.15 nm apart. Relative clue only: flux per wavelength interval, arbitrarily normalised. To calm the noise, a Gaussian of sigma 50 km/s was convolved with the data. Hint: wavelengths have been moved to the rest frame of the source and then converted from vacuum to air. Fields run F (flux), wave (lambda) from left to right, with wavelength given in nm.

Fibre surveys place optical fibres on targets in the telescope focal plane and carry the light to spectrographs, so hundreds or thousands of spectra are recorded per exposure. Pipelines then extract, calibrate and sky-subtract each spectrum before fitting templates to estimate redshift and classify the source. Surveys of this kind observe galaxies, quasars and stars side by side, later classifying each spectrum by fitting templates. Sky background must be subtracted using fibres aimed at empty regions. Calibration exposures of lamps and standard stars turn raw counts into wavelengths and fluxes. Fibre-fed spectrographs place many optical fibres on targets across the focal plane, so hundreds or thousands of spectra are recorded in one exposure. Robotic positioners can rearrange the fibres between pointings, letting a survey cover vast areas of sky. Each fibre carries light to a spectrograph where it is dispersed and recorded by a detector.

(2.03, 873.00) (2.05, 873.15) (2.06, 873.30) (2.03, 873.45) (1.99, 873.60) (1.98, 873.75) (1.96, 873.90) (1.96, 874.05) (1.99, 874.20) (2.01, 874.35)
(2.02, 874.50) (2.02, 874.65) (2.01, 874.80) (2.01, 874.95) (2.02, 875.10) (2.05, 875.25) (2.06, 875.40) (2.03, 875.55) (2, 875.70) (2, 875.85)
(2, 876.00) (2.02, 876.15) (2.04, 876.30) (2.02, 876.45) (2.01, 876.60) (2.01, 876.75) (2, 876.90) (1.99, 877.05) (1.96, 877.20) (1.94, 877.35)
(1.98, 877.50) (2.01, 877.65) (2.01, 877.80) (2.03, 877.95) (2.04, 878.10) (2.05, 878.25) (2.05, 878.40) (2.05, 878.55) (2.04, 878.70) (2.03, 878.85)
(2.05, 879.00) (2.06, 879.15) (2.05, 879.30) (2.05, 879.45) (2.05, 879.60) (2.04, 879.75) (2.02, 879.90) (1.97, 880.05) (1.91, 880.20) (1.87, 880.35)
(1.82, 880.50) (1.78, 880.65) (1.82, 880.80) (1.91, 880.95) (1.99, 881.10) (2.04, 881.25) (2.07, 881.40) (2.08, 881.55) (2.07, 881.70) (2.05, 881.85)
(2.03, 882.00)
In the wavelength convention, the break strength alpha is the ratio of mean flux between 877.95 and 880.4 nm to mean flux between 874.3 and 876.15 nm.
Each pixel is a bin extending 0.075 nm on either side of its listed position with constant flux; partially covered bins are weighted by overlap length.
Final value 1.00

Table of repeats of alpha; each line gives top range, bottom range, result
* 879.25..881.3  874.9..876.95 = 0.97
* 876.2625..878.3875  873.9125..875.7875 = 1.00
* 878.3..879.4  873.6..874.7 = 1.03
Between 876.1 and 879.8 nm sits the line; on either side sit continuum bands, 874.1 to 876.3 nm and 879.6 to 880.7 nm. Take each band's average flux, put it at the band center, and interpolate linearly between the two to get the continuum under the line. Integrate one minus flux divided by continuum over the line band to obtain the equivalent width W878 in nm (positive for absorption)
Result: -0.105 nm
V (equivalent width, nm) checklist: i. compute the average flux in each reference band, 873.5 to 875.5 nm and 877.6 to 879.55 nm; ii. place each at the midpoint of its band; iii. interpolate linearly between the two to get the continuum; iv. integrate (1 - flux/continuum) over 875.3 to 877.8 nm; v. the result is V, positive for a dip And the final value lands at 0.02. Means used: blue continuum 2.01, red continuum 2.04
